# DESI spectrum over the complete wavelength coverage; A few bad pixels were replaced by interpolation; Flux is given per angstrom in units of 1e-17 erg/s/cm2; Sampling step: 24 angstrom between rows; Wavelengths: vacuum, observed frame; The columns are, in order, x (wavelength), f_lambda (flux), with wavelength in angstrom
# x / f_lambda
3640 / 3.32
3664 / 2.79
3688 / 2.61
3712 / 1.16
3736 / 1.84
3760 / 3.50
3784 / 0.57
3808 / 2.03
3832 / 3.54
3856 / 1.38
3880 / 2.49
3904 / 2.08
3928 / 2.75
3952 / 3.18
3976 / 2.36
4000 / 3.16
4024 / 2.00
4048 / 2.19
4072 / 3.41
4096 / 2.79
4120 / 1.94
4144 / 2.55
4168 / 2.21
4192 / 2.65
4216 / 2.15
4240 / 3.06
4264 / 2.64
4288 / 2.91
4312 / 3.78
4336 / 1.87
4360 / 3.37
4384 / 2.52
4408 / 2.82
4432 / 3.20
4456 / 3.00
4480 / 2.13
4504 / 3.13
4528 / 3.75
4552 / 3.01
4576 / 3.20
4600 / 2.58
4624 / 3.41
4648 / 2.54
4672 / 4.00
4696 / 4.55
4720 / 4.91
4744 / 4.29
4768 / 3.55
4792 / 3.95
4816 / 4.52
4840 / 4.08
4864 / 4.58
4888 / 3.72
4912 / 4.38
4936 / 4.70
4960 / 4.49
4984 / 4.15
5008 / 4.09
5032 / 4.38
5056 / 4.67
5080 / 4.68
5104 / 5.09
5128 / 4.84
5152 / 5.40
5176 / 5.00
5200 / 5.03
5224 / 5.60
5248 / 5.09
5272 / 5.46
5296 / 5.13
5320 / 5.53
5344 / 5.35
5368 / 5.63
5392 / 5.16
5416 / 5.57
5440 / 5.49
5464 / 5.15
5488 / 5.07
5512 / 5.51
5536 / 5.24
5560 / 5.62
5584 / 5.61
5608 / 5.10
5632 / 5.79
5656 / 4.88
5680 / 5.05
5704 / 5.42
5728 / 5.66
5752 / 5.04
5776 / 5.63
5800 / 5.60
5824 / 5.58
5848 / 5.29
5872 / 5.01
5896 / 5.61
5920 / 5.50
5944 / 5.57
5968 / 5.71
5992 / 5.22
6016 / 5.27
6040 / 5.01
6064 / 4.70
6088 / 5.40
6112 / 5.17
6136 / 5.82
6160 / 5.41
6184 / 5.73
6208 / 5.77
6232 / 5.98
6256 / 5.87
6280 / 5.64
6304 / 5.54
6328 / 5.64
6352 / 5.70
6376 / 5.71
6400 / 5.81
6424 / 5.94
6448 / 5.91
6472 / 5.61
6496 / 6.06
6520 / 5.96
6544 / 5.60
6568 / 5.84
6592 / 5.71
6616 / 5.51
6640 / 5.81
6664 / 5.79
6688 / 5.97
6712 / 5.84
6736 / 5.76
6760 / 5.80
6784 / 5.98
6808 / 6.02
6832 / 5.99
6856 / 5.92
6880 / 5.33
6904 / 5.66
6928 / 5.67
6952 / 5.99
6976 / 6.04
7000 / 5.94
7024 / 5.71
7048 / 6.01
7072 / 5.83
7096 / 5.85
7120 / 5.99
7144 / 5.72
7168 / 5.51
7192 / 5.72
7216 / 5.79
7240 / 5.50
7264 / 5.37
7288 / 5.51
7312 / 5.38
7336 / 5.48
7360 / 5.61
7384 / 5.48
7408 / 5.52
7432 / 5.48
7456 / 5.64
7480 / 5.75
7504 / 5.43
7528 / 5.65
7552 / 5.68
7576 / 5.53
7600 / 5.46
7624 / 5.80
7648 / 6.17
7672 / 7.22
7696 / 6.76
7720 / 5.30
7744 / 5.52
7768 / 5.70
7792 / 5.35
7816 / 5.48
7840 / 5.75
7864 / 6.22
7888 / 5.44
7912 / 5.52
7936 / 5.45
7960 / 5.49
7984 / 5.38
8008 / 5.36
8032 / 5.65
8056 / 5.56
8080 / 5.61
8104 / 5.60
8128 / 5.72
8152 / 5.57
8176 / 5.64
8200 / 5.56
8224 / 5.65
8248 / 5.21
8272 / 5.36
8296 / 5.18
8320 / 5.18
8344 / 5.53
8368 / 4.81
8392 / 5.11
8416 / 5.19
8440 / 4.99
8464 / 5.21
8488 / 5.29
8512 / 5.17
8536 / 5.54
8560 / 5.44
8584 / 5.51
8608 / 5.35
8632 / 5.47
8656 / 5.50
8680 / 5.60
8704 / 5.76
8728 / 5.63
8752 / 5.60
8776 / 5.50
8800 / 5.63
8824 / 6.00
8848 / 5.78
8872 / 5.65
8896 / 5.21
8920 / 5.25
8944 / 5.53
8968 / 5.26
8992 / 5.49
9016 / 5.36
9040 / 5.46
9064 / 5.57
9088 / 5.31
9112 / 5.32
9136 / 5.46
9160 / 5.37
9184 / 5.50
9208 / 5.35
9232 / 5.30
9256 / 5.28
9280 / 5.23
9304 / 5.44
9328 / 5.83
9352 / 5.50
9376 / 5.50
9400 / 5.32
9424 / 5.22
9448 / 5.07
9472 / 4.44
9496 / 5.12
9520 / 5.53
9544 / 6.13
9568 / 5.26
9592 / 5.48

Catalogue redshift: 0.168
